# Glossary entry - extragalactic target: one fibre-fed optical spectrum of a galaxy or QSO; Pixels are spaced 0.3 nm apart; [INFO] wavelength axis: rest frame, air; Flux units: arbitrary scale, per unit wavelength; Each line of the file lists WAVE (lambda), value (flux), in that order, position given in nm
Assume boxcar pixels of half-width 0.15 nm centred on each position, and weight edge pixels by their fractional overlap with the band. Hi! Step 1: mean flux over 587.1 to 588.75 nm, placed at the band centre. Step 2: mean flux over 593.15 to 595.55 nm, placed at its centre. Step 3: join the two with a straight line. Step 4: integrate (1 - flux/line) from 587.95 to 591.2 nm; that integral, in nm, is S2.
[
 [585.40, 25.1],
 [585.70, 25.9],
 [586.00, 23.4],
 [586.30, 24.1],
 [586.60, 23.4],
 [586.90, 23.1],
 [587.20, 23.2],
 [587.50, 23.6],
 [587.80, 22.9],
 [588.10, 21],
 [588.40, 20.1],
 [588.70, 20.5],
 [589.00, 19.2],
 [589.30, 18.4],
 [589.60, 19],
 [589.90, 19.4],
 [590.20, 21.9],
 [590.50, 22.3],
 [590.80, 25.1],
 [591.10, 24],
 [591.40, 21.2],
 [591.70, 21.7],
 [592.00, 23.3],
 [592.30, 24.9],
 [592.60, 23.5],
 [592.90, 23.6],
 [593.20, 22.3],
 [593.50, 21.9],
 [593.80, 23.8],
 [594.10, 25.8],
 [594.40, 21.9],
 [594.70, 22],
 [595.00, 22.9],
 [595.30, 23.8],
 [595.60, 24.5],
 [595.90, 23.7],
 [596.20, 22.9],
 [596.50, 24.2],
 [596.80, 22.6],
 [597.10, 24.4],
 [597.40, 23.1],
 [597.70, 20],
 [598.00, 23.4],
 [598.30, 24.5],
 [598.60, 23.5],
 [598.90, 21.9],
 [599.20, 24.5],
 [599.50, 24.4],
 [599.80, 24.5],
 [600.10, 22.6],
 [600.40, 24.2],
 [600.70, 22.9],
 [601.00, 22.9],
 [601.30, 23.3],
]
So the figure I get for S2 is 0.191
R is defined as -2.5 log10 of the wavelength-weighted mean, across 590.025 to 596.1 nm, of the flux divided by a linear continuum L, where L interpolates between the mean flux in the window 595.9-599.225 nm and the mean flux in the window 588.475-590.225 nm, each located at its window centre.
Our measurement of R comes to -0.098 mag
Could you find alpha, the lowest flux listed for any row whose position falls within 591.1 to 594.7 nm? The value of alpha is 21.2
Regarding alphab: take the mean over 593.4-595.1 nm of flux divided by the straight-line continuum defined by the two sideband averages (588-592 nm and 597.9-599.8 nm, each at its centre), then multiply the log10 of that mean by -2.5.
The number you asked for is -0.03 mag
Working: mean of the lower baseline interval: 21.1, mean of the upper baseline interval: 23.8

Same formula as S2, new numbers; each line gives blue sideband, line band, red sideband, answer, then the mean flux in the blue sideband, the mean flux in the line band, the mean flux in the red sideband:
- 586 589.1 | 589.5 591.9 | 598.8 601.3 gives 0.067 nm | 22.2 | 21.9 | 23.5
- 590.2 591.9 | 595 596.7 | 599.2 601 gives -0.031 nm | 22.8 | 23.7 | 23.7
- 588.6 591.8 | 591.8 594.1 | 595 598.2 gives -0.145 nm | 21.2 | 23.5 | 23.3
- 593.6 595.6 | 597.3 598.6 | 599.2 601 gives 0.043 nm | 23.4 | 22.8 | 23.7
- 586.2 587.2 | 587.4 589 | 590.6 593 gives 0.144 nm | 23.5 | 21.3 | 23.4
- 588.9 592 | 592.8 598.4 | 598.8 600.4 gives -0.136 nm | 21.4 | 23.2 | 23.7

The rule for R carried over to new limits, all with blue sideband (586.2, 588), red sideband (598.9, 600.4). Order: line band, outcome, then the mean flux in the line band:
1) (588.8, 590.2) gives 0.205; 19.4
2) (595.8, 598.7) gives 0.023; 23.2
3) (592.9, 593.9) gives 0.038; 22.8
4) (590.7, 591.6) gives 0.010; 23.2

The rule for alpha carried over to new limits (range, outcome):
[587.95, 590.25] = 18.4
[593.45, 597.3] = 21.9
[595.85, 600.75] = 20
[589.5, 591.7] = 19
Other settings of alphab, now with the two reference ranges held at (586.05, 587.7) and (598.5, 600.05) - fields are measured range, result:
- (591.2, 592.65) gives 0.030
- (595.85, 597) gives 0.013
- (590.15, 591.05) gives 0.009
